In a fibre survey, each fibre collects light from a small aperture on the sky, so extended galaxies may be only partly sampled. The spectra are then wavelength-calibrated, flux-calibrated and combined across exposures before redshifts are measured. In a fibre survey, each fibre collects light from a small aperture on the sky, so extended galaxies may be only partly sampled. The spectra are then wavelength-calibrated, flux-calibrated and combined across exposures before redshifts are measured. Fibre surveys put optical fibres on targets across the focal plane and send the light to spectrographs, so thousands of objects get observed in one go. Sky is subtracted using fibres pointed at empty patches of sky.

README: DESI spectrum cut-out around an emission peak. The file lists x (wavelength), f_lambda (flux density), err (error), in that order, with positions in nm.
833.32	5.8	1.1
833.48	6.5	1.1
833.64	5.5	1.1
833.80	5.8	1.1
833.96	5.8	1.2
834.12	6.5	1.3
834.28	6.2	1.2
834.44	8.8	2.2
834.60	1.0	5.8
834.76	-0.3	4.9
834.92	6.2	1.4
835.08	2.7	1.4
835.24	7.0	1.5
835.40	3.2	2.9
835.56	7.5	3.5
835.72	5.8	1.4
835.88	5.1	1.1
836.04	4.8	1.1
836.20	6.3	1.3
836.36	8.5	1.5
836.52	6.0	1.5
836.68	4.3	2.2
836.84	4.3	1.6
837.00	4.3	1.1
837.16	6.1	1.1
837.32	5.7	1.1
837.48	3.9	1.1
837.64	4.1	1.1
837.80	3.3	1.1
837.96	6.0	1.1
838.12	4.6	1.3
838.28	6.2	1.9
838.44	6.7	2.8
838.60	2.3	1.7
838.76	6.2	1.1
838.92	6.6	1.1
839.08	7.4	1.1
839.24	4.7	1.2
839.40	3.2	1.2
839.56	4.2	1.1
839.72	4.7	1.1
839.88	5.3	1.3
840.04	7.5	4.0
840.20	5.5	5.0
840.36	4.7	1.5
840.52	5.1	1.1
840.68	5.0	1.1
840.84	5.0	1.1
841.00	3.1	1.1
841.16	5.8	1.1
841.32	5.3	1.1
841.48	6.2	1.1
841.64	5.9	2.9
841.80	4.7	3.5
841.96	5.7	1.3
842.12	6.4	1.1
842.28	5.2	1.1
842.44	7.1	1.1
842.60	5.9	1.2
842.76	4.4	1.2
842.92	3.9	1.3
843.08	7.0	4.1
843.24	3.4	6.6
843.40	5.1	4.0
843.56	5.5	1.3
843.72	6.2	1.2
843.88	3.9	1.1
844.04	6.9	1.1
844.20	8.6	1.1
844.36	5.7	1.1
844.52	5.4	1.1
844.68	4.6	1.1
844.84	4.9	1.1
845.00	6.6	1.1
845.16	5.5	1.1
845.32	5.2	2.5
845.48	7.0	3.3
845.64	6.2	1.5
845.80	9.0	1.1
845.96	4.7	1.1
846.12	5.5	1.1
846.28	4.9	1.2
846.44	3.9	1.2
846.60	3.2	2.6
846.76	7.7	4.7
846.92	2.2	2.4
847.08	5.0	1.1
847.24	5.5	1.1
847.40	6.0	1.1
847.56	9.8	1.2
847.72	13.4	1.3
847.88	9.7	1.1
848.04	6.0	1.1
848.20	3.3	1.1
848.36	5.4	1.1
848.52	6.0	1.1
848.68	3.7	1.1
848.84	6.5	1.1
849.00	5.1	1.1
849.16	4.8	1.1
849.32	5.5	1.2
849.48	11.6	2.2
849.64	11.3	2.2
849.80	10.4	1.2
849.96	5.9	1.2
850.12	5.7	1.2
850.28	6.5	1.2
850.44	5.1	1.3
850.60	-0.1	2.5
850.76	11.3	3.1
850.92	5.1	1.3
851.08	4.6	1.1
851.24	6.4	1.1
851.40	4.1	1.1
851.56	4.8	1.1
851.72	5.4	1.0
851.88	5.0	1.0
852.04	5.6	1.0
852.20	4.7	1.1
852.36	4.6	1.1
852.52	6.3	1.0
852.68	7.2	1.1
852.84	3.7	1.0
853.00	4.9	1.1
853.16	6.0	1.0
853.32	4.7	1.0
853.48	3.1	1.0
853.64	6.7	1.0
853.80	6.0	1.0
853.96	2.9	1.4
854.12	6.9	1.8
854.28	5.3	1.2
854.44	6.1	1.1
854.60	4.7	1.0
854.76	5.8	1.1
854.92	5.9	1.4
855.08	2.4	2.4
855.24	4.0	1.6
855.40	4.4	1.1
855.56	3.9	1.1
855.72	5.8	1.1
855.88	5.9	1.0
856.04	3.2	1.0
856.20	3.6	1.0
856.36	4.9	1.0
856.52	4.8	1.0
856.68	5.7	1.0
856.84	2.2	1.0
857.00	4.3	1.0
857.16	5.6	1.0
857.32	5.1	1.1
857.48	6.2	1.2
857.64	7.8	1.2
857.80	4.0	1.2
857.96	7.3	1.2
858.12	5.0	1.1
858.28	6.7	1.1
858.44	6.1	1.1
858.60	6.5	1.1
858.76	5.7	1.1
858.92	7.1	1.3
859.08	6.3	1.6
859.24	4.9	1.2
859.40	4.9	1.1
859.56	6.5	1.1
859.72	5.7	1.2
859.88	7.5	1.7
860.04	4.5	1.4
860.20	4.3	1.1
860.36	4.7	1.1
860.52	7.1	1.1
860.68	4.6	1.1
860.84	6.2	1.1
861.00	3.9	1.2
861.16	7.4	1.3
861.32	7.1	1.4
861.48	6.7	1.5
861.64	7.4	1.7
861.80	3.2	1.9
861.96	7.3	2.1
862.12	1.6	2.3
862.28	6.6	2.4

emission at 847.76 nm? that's [S II]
